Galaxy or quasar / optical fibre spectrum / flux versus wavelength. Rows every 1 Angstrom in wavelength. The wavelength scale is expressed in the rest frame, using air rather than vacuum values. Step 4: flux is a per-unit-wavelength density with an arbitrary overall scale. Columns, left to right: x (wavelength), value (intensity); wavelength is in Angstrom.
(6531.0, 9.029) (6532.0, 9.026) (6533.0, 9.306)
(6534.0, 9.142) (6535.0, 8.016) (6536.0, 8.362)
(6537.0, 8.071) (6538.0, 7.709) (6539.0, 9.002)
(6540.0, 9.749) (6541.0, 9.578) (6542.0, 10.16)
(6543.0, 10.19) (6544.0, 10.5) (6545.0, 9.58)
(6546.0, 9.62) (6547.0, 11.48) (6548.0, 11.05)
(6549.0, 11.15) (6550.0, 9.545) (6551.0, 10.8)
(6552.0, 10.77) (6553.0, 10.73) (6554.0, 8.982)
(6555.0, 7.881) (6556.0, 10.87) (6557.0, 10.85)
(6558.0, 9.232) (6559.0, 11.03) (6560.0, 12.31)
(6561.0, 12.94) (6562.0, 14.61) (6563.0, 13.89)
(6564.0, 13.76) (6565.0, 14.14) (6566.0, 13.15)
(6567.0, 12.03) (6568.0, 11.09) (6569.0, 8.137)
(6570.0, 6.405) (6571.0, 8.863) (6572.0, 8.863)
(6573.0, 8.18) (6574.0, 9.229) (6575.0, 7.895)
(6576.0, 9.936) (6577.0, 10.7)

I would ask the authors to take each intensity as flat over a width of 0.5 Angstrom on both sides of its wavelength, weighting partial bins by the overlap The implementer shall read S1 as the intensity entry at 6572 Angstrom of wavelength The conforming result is 8.863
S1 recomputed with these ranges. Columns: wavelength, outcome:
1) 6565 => 14.14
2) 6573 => 8.18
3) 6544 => 10.5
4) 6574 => 9.229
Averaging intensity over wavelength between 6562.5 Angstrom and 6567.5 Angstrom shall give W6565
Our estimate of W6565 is 13.4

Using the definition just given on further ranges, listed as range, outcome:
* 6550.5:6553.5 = 10.8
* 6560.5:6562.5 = 13.8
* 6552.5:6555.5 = 9.2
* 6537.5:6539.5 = 8.36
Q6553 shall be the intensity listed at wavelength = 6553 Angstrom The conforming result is 10.73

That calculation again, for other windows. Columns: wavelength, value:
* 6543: 10.19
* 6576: 9.936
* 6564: 13.76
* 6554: 8.982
